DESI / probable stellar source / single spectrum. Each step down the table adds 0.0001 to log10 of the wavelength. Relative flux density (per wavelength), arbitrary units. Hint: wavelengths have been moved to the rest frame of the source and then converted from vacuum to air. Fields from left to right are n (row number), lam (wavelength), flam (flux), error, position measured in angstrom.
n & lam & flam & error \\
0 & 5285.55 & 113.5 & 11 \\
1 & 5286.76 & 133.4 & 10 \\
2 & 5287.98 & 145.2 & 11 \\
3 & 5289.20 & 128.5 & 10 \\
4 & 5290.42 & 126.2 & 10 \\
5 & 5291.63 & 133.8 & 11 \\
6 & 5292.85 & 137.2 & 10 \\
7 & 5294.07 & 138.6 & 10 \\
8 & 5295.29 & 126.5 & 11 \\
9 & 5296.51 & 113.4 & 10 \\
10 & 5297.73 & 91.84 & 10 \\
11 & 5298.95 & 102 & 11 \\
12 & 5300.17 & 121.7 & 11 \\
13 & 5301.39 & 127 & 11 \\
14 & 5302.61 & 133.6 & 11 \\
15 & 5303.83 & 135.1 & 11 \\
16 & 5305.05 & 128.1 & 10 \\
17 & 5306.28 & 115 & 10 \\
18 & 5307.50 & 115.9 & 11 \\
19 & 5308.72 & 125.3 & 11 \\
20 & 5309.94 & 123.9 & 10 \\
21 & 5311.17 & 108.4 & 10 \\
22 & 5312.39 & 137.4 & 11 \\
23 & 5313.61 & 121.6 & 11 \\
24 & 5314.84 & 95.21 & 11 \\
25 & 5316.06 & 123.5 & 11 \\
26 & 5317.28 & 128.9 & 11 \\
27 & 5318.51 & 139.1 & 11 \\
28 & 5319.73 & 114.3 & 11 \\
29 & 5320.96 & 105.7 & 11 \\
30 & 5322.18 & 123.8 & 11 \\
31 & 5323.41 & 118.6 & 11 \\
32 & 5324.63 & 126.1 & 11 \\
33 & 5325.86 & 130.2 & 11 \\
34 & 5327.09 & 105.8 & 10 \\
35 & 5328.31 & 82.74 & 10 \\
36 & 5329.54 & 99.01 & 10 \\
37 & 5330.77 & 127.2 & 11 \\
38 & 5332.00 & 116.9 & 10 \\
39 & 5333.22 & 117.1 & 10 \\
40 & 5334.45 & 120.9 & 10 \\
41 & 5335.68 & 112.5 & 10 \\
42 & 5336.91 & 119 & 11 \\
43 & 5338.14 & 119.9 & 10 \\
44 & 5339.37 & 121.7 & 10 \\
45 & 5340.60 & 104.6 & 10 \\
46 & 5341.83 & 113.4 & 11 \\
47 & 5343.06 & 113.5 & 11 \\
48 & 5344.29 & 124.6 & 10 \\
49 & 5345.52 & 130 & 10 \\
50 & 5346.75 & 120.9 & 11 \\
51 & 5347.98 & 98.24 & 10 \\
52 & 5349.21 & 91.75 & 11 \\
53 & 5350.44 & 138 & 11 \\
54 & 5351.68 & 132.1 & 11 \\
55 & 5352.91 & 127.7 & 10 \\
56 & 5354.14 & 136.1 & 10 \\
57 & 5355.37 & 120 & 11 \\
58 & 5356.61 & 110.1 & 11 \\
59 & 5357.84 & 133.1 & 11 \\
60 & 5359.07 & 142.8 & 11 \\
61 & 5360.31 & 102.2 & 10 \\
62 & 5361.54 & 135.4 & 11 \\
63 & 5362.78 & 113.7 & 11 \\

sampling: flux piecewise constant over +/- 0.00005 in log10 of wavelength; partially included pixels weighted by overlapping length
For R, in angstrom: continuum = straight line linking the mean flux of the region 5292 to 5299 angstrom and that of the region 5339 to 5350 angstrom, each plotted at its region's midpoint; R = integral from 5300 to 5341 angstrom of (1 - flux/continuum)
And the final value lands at -0.8 angstrom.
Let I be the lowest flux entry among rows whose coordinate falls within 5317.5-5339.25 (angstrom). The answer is 82.74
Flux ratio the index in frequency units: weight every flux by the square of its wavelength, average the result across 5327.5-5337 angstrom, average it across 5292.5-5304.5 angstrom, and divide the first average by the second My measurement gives 0.92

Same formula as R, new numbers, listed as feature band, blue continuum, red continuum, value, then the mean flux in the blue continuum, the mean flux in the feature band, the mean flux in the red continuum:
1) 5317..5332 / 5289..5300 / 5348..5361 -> 0.68 angstrom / 122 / 116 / 122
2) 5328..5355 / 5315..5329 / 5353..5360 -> 1.28 angstrom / 117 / 117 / 127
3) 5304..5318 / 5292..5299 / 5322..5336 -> -0.39 angstrom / 120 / 121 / 115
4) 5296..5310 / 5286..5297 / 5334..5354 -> 1.01 angstrom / 131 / 119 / 118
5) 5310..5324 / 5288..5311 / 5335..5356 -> 0.24 angstrom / 124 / 120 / 119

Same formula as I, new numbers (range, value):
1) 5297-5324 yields 91.84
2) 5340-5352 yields 91.75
